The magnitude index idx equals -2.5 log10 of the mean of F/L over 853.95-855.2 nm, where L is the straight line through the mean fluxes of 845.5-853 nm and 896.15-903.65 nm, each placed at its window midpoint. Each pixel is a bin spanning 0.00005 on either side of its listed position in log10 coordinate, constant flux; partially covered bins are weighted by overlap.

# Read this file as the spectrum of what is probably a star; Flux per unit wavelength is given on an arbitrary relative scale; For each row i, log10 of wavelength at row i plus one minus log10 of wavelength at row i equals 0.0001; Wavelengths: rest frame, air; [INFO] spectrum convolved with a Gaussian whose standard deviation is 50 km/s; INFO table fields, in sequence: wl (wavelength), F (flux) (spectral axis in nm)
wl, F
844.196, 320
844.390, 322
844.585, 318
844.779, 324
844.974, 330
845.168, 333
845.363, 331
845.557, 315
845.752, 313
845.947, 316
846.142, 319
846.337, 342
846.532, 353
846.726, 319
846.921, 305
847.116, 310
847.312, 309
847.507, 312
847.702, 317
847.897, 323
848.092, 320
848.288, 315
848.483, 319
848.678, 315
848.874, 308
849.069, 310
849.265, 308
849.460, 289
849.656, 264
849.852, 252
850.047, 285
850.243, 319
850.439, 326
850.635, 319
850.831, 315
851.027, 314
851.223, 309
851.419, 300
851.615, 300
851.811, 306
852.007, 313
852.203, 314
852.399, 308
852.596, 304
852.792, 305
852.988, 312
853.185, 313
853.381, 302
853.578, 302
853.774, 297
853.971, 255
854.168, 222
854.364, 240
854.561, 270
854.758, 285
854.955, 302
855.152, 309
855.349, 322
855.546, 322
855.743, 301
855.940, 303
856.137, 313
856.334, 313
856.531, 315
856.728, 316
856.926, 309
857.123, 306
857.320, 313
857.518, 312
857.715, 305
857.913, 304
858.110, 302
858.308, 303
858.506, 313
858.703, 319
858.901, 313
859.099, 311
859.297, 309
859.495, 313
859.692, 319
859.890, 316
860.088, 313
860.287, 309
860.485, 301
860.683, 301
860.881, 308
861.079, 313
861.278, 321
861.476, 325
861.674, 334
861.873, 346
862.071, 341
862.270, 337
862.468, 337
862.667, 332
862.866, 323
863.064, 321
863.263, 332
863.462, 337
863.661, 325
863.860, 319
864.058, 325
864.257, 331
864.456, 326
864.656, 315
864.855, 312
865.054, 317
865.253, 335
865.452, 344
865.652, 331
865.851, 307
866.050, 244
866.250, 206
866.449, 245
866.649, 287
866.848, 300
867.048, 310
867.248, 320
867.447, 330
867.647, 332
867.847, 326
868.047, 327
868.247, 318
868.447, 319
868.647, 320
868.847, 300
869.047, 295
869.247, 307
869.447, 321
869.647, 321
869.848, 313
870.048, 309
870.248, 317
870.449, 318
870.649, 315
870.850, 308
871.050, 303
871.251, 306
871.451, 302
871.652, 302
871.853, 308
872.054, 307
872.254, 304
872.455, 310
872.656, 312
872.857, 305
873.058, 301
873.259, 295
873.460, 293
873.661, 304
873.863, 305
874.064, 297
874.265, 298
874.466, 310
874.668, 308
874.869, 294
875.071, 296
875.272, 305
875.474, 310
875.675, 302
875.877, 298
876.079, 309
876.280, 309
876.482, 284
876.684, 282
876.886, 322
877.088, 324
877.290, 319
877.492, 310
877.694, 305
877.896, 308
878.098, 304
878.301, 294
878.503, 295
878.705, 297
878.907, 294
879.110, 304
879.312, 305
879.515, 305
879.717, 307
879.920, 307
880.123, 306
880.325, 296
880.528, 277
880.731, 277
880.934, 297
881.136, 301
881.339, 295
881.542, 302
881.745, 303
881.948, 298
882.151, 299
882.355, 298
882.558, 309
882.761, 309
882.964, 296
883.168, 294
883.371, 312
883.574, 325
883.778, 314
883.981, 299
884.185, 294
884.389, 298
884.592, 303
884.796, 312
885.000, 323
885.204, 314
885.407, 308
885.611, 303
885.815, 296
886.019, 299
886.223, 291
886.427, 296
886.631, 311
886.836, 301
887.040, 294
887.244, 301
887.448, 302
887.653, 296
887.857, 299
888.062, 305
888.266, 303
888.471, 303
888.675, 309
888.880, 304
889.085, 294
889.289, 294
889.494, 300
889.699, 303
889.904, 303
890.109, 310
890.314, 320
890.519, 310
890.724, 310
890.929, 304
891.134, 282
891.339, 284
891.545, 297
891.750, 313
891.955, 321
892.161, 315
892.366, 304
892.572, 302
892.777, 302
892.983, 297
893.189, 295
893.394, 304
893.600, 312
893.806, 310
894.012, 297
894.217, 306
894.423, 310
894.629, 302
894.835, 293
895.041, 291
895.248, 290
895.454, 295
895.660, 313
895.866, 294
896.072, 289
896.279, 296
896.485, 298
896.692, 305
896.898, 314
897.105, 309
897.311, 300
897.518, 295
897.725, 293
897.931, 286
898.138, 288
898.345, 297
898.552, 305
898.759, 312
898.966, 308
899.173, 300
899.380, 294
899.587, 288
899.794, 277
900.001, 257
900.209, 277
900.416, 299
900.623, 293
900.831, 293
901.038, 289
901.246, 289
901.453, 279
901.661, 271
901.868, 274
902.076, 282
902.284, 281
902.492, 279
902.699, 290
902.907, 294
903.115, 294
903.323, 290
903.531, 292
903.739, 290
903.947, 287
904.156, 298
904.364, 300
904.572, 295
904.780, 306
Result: 0.15 mag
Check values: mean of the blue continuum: 310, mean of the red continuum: 291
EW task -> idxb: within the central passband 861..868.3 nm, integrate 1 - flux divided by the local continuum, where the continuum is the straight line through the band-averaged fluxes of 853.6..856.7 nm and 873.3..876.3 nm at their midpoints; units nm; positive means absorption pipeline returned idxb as -0.49 nm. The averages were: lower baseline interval 292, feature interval 317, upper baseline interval 302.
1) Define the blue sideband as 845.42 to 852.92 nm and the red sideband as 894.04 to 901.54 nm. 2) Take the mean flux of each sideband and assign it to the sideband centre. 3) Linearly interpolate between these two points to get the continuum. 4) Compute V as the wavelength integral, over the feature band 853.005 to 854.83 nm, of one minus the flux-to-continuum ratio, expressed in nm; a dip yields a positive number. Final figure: 0.185 nm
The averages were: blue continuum 310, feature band 278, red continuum 295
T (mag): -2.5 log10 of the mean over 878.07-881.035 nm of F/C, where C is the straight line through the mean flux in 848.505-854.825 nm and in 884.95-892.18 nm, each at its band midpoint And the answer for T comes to 0.01 mag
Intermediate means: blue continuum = 297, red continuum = 303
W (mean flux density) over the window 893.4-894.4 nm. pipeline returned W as 306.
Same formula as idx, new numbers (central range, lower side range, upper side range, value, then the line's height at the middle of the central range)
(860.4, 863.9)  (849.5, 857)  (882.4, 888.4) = -0.09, 300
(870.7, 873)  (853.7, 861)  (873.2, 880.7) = -0.01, 302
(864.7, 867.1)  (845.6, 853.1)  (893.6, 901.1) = 0.04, 305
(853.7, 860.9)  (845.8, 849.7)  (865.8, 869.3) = 0.02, 307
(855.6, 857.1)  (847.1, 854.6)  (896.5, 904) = -0.04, 300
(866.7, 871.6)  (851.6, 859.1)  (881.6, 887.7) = -0.04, 303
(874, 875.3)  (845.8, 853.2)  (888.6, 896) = 0.02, 306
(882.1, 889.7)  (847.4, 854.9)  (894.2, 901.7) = -0.03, 296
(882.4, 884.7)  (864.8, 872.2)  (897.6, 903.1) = -0.02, 299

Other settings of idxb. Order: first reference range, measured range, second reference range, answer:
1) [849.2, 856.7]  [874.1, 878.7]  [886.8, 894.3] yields -0.04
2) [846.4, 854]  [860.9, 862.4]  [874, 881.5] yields -0.12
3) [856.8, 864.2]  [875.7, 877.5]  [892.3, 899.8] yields 0.02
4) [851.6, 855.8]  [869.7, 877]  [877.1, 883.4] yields -0.12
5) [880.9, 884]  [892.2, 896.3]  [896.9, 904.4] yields -0.07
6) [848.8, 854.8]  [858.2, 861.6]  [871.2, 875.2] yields -0.16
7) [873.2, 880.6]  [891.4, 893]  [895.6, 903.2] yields -0.06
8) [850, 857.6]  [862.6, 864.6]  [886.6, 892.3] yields -0.16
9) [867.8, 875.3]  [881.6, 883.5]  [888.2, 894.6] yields 0.02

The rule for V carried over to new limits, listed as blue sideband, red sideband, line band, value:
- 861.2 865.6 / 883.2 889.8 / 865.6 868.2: 0.22 nm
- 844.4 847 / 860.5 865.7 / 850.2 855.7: 0.43 nm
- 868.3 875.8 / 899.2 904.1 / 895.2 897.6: -0.09 nm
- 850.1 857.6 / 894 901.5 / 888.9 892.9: -0.10 nm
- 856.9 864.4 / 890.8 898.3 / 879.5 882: 0.08 nm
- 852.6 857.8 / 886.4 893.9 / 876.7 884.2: -0.02 nm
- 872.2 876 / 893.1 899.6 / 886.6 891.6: -0.01 nm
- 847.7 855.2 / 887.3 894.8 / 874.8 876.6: 0.01 nm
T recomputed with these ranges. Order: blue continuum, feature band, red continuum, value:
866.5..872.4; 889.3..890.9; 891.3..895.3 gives -0.011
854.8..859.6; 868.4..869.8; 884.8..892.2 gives -0.014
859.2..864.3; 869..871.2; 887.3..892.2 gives 0.017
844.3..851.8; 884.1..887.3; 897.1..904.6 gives -0.022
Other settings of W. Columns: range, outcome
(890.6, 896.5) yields 301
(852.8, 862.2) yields 306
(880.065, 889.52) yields 301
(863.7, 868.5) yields 310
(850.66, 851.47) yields 311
